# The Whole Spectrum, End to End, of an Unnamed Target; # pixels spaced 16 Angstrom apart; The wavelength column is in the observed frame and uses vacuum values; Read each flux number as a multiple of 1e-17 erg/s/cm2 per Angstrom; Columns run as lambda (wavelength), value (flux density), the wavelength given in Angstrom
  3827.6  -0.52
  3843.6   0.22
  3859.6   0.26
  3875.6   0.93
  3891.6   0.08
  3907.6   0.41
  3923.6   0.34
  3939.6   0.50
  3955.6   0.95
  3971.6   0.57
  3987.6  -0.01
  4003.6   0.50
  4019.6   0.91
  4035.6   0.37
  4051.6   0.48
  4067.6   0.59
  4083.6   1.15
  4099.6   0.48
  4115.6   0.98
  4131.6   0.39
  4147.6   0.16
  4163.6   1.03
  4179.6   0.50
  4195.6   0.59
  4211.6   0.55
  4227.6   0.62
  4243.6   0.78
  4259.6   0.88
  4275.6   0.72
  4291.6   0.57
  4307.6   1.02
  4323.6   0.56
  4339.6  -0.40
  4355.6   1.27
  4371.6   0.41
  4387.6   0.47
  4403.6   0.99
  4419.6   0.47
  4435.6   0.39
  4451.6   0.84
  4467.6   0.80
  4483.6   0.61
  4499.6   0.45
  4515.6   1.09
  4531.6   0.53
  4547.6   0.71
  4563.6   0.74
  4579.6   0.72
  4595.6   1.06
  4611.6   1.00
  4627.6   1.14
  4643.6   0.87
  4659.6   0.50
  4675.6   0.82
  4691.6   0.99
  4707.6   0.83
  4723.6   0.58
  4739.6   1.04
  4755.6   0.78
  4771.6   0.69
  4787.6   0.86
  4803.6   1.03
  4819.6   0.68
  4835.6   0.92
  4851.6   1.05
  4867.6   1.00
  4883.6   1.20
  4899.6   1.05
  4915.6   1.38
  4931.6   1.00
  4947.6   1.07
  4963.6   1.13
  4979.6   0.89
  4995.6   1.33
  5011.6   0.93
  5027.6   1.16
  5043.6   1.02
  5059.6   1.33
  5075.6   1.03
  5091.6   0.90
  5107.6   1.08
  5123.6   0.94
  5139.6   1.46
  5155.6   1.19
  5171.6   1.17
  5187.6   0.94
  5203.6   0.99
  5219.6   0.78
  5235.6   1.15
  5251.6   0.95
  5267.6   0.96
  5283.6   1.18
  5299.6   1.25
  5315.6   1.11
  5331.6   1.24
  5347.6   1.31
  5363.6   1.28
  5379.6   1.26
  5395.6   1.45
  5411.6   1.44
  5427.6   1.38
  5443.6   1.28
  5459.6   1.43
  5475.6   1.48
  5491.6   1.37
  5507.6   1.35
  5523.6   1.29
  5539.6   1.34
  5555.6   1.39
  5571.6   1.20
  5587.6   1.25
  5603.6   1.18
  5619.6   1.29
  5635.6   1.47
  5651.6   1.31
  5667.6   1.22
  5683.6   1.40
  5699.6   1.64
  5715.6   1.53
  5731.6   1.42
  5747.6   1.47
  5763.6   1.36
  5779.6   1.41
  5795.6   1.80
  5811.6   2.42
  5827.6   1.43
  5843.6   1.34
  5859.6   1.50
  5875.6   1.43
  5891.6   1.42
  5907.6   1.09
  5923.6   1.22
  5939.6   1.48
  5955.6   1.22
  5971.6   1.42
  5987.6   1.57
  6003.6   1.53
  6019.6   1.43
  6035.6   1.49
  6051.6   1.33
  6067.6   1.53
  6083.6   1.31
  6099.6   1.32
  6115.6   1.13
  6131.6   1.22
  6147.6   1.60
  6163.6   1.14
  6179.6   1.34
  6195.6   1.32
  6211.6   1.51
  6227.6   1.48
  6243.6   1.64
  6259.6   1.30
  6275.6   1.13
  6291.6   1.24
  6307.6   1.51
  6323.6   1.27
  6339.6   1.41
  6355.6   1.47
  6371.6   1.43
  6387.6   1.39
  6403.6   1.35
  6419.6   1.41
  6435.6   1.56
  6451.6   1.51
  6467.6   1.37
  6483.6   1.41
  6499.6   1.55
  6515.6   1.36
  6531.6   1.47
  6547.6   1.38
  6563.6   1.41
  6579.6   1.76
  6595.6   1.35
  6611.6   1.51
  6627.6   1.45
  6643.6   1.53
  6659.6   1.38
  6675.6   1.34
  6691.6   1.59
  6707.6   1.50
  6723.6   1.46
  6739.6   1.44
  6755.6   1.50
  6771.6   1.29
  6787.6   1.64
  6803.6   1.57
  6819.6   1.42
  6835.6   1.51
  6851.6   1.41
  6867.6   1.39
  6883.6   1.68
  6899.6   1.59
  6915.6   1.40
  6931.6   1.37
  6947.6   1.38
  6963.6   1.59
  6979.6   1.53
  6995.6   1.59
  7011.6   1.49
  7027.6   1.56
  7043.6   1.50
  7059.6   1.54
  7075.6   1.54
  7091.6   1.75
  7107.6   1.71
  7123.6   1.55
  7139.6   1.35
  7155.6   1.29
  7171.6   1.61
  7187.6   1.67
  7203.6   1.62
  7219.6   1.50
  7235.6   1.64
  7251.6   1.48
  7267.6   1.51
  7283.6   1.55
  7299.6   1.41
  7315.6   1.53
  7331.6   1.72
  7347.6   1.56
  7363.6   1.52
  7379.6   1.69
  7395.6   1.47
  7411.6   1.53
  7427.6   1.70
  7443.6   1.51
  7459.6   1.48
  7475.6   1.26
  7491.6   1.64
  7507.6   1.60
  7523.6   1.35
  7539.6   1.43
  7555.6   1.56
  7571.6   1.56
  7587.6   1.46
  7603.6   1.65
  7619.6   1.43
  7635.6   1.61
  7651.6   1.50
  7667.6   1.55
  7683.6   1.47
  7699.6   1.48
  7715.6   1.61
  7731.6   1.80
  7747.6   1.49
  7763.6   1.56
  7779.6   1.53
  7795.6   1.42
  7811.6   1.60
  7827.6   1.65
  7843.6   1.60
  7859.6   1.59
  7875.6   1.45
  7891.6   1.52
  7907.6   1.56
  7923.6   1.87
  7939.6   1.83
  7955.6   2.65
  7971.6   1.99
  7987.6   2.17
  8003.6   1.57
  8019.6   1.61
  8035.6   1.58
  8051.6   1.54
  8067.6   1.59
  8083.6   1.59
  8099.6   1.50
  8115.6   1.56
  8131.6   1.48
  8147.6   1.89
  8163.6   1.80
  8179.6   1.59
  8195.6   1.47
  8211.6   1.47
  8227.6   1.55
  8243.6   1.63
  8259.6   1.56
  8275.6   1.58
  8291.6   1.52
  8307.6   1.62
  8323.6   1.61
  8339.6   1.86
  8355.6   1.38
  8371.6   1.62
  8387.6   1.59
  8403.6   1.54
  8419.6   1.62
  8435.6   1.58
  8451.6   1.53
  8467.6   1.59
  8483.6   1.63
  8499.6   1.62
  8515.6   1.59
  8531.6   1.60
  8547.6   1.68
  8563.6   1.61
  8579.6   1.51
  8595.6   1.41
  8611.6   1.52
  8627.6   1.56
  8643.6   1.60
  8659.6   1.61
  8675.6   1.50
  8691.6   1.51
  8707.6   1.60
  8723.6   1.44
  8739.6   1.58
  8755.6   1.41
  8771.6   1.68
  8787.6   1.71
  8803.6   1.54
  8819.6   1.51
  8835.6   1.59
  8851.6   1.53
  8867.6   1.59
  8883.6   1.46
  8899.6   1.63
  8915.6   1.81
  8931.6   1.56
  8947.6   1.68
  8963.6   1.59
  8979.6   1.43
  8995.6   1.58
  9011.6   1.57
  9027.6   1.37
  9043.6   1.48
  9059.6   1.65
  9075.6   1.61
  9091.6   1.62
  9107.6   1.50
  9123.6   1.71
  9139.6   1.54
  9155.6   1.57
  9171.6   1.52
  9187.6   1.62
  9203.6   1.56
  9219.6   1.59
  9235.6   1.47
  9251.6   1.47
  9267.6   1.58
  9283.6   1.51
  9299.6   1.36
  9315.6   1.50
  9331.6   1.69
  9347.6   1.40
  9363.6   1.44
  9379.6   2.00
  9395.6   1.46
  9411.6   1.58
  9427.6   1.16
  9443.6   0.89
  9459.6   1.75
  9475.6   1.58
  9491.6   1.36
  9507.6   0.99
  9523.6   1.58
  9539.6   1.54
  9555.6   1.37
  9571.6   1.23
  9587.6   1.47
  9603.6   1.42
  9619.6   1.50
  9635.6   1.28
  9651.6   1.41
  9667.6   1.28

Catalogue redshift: 0.21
